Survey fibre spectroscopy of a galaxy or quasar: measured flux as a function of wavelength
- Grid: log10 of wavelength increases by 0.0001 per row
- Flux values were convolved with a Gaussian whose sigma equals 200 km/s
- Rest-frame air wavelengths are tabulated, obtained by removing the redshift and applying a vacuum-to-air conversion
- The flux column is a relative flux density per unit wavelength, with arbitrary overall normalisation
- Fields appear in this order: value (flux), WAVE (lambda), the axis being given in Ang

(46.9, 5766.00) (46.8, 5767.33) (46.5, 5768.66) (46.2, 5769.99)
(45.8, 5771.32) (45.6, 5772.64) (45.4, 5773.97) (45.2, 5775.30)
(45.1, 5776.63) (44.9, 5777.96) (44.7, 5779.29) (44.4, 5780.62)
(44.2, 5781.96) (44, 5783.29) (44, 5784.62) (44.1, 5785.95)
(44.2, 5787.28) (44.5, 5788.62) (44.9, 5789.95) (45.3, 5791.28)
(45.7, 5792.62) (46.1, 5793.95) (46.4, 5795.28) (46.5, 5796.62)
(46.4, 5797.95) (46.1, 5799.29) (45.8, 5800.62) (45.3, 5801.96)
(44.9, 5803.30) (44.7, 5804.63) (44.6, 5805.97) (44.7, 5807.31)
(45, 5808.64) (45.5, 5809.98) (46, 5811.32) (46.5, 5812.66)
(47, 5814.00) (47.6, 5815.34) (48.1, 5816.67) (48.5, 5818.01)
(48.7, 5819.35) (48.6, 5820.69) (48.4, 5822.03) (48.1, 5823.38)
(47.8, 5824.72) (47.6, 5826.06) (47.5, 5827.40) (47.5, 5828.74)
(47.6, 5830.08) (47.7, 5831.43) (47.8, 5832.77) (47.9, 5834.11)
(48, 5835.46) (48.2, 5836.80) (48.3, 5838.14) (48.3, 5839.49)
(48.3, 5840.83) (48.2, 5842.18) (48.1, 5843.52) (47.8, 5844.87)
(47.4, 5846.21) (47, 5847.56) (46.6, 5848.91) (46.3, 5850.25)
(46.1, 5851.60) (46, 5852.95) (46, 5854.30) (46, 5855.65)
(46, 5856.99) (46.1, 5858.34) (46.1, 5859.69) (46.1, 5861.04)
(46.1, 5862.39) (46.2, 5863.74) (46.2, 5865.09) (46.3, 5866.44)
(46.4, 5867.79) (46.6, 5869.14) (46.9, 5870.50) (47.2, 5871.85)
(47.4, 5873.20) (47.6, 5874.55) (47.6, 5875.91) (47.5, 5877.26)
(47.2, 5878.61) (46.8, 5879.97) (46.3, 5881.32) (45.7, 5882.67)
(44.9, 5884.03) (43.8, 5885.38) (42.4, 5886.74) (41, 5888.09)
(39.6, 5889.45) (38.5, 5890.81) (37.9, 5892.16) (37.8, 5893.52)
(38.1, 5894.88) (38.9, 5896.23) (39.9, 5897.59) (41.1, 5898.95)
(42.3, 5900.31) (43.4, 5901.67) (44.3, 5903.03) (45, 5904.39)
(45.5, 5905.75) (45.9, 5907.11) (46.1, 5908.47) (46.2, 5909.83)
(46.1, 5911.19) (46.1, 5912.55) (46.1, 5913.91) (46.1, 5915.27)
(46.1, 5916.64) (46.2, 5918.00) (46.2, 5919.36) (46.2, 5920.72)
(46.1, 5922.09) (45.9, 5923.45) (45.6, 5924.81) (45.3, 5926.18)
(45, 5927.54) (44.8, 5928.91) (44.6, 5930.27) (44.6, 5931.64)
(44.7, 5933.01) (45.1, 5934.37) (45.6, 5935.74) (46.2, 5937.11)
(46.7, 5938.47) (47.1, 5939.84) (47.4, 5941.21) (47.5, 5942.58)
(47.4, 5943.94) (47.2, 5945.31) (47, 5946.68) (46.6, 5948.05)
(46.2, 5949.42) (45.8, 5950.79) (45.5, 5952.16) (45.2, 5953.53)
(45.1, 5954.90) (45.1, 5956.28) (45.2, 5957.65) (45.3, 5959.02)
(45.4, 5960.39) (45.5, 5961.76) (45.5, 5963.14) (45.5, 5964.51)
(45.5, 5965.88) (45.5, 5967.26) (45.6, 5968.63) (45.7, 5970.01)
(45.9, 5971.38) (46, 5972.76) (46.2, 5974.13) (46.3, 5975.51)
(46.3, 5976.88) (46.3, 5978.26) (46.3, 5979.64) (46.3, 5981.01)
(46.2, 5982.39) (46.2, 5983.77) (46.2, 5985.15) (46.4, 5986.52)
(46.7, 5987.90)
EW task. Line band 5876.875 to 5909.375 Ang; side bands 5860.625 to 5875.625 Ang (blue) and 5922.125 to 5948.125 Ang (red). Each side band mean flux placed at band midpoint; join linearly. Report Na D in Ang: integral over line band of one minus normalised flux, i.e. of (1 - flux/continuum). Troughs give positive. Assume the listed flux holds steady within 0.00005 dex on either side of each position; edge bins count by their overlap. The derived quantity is 2.5 Ang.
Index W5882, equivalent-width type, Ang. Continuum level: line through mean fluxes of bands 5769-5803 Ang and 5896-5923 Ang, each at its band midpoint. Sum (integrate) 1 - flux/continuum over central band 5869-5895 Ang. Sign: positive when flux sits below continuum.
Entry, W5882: 0.5 Ang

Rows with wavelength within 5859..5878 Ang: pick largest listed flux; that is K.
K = 47.6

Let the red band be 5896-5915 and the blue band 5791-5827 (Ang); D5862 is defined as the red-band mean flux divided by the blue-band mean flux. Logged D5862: 0.95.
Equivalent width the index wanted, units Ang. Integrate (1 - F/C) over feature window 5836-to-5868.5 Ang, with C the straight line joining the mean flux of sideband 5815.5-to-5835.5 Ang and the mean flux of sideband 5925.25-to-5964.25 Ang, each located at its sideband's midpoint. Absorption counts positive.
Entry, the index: 0.4 Ang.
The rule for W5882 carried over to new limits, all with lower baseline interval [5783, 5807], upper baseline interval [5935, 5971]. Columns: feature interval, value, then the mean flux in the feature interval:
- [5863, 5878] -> -0.4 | 46.9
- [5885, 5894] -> 1.1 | 40.1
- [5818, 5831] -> -0.8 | 48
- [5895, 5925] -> 0.7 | 44.7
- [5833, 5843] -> -0.6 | 48.2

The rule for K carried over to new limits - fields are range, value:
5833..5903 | 48.3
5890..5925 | 46.2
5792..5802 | 46.5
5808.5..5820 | 48.7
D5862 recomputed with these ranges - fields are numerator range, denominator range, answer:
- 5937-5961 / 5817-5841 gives 0.96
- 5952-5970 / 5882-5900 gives 1.11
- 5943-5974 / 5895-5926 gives 1.03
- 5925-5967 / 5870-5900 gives 1.06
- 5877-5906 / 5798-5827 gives 0.91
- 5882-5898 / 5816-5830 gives 0.85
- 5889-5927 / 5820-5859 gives 0.92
